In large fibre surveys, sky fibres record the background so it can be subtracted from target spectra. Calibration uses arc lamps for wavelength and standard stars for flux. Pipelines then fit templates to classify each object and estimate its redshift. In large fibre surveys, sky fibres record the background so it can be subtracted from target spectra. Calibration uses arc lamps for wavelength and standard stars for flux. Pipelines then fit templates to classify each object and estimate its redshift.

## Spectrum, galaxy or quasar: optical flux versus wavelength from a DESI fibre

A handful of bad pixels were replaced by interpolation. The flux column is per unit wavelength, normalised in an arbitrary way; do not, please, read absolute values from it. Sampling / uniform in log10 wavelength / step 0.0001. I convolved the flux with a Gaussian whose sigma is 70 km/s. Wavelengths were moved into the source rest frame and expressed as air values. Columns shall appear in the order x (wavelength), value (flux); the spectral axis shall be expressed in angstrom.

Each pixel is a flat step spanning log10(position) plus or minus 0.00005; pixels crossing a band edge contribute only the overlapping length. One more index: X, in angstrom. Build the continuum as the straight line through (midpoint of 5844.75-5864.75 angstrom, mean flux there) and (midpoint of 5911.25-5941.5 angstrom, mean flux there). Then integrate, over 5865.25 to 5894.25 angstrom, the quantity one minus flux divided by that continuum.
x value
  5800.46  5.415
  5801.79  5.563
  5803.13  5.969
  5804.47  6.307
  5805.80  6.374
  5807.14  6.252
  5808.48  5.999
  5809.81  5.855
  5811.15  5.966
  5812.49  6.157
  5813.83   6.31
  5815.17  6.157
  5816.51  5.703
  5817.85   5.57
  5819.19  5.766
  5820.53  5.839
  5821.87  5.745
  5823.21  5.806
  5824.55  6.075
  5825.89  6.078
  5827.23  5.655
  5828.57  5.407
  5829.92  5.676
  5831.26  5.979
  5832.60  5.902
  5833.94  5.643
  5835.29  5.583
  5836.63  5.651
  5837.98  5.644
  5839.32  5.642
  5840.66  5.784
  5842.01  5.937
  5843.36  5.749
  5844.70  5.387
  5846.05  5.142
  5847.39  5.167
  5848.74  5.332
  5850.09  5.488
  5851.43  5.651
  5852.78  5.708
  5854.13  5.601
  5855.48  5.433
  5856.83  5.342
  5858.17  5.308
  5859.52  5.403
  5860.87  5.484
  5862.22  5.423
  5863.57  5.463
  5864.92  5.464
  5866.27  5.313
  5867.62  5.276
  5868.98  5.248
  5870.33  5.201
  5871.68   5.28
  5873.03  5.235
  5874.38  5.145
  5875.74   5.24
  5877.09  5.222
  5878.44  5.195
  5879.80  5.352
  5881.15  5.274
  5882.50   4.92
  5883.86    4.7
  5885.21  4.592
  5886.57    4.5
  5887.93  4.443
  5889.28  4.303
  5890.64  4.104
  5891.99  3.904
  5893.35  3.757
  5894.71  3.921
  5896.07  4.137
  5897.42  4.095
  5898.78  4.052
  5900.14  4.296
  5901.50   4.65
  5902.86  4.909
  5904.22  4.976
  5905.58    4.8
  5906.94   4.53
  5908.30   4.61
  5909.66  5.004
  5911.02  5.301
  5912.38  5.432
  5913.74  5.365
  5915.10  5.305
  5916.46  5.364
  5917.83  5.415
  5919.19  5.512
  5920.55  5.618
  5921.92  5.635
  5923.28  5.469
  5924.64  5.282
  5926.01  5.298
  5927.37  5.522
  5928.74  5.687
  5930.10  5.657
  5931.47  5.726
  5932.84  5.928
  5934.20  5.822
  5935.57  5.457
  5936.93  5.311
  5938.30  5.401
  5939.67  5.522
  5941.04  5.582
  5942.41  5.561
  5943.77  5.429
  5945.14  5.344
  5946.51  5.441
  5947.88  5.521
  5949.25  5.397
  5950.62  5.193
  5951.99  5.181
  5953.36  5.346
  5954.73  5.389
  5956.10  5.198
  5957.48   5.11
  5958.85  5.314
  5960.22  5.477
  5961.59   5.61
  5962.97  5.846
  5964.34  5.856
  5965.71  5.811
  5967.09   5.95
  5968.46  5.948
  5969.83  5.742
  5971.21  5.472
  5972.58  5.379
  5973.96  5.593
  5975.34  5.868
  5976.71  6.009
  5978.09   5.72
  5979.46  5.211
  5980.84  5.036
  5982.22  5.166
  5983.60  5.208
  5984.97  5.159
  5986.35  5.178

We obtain 3.1 angstrom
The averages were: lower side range 5.42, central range 4.87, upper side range 5.51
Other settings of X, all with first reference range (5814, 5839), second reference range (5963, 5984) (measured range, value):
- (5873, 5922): 7.6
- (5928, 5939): 0.1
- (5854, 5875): 1.4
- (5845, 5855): 0.5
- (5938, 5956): 0.8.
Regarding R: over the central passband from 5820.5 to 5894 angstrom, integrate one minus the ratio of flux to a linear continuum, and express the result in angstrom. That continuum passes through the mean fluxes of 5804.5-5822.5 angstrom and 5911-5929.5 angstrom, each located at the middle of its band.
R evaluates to 5.8 angstrom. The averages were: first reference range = 5.99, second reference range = 5.45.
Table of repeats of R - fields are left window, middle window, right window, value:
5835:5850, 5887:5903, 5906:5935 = 3.67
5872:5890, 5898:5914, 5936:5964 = 0.95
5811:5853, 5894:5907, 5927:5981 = 2.75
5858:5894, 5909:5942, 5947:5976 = -1.14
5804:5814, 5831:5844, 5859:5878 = 0.00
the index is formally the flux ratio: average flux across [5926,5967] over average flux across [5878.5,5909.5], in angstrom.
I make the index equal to 1.2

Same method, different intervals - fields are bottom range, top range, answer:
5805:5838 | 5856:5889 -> 0.88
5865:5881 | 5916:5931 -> 1.05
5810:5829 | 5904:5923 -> 0.89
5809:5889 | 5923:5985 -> 1.00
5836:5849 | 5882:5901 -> 0.77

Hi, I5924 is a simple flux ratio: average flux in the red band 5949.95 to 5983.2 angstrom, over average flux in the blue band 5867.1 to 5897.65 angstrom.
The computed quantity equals 1.16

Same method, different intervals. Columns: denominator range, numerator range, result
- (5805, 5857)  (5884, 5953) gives 0.88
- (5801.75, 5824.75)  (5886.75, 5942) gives 0.84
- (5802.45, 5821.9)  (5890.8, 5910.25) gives 0.73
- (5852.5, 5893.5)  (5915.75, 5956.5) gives 1.08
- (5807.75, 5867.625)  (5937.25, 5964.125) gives 0.96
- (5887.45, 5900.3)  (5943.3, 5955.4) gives 1.31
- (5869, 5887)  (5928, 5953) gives 1.08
